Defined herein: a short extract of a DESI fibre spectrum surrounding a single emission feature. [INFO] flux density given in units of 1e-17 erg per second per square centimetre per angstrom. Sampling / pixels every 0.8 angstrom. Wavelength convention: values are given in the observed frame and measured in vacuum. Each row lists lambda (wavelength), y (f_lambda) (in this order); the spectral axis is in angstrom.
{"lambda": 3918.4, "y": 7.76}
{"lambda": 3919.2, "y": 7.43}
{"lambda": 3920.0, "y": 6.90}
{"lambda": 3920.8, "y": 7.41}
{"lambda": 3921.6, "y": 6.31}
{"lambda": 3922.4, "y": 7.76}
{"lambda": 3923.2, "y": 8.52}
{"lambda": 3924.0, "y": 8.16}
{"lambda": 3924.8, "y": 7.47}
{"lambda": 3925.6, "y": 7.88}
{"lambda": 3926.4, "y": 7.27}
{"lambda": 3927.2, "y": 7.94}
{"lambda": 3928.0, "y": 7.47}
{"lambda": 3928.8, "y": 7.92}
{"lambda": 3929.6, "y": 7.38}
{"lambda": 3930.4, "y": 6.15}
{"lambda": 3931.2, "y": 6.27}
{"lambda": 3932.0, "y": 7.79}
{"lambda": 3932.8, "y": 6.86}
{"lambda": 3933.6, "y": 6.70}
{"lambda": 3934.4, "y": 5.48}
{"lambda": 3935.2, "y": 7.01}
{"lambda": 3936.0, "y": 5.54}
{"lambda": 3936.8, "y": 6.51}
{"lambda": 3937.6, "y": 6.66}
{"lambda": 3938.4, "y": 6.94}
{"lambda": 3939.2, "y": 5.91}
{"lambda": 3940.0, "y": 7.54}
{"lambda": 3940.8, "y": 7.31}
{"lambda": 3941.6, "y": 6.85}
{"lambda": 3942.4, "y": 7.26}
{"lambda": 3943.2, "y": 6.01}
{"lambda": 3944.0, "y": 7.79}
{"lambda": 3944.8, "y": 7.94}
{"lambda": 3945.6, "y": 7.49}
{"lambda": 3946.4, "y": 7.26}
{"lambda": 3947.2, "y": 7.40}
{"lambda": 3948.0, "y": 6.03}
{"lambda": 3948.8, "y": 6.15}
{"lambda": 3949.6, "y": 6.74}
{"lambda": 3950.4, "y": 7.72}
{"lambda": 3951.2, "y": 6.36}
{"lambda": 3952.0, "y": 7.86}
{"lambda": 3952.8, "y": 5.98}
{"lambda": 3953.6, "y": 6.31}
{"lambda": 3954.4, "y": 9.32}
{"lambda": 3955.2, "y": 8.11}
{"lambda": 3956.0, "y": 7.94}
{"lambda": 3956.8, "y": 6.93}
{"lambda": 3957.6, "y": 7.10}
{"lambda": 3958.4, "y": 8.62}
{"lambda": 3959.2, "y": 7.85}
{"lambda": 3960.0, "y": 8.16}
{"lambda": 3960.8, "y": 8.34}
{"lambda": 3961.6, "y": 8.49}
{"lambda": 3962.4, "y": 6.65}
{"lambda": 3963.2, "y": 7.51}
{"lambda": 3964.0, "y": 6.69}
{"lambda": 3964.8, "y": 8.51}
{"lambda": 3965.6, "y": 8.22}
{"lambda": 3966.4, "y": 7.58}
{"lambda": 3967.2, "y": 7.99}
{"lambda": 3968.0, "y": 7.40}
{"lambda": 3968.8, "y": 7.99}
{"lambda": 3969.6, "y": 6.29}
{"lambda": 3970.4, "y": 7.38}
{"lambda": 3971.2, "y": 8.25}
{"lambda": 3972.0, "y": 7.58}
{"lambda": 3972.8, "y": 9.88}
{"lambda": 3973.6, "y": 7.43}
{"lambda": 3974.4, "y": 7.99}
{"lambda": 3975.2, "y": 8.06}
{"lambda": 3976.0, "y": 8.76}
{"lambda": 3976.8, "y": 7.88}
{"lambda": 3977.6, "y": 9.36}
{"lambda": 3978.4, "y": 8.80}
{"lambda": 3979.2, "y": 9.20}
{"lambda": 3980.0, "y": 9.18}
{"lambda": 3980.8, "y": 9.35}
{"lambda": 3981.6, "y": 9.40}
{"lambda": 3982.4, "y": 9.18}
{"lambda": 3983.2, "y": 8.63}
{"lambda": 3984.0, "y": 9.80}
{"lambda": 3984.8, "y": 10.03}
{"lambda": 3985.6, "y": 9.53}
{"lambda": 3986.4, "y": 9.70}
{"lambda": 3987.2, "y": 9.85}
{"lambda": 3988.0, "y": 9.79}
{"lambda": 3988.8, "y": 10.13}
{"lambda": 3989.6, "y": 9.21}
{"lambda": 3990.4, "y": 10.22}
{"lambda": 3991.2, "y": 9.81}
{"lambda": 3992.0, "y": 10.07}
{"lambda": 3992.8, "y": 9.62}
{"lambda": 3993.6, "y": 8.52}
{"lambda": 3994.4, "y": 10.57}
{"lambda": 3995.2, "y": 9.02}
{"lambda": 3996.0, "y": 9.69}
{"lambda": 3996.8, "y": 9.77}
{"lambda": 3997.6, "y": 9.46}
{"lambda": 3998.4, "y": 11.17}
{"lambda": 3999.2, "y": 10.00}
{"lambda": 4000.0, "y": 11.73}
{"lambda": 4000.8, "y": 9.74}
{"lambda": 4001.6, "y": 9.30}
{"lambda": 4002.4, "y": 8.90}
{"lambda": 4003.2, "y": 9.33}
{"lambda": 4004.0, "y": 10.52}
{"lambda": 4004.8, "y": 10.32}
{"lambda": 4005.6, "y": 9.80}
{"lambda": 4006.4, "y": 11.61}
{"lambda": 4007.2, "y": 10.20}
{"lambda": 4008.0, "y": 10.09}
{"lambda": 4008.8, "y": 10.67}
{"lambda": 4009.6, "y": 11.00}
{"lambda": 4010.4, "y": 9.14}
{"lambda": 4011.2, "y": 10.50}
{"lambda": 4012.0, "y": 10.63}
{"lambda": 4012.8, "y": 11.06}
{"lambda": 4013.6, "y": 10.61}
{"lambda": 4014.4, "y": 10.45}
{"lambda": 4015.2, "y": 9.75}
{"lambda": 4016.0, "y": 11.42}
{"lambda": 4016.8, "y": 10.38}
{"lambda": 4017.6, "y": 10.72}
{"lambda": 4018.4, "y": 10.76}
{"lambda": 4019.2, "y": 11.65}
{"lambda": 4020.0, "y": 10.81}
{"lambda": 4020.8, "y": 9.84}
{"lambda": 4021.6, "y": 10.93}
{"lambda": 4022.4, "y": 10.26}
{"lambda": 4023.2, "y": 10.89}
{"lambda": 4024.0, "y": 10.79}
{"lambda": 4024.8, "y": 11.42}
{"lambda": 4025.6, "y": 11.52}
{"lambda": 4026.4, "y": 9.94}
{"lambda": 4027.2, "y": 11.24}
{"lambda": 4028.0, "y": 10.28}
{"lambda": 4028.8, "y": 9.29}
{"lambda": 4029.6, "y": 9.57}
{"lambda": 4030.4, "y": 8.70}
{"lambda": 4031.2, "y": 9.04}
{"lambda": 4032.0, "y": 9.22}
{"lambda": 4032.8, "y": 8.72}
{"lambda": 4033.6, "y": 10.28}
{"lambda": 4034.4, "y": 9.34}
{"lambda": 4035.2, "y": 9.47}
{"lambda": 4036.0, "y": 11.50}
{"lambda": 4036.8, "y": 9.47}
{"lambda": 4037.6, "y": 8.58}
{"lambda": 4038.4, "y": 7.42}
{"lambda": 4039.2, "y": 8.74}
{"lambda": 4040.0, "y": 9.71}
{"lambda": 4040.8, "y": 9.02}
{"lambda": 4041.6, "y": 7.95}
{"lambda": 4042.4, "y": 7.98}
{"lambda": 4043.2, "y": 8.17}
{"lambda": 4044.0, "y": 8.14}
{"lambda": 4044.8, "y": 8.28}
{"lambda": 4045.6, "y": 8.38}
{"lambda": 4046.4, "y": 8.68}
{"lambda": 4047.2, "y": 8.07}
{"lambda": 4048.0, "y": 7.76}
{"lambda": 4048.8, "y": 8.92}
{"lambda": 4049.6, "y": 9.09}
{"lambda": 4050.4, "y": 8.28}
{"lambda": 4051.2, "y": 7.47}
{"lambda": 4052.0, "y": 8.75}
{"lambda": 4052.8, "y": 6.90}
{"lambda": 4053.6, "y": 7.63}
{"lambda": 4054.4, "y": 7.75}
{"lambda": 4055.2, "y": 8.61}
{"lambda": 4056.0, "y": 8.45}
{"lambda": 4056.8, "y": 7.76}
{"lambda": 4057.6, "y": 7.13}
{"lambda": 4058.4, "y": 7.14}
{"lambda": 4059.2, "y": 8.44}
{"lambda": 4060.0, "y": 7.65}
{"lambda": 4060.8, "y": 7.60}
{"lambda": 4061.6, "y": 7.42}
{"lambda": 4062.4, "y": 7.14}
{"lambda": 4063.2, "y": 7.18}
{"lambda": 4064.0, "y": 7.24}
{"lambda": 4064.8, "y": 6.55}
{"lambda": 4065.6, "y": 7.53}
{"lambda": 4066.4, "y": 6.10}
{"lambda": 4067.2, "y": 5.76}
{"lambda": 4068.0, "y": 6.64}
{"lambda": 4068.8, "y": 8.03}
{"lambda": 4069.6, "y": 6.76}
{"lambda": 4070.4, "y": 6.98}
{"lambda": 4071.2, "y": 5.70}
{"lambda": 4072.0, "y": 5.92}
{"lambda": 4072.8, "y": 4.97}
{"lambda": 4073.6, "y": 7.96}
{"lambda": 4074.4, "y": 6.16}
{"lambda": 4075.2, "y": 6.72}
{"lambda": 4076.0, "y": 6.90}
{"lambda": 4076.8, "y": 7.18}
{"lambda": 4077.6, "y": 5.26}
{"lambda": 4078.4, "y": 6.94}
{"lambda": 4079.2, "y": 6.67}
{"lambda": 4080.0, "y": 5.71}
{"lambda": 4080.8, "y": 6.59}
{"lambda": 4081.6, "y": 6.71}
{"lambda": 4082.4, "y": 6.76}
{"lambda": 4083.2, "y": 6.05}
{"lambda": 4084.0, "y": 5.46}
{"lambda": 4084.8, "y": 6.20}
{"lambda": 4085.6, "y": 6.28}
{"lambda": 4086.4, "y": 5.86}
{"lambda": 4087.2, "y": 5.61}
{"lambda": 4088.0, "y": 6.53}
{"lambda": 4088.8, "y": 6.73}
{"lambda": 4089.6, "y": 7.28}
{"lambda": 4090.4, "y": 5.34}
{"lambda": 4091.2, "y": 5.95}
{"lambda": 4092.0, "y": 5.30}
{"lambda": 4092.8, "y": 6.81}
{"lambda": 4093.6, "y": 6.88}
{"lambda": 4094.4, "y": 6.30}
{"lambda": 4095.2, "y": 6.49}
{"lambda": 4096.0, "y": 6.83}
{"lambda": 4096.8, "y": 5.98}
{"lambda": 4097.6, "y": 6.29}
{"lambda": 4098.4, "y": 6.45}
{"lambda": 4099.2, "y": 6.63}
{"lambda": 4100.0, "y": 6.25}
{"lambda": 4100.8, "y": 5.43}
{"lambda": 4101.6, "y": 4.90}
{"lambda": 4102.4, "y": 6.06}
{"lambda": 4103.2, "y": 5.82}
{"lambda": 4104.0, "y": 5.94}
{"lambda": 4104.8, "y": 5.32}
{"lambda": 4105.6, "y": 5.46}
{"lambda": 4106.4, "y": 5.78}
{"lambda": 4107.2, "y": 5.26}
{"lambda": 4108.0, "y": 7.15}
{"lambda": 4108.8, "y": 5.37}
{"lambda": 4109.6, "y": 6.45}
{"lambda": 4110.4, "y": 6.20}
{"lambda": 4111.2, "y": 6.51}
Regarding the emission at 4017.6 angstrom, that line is C III] 1909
